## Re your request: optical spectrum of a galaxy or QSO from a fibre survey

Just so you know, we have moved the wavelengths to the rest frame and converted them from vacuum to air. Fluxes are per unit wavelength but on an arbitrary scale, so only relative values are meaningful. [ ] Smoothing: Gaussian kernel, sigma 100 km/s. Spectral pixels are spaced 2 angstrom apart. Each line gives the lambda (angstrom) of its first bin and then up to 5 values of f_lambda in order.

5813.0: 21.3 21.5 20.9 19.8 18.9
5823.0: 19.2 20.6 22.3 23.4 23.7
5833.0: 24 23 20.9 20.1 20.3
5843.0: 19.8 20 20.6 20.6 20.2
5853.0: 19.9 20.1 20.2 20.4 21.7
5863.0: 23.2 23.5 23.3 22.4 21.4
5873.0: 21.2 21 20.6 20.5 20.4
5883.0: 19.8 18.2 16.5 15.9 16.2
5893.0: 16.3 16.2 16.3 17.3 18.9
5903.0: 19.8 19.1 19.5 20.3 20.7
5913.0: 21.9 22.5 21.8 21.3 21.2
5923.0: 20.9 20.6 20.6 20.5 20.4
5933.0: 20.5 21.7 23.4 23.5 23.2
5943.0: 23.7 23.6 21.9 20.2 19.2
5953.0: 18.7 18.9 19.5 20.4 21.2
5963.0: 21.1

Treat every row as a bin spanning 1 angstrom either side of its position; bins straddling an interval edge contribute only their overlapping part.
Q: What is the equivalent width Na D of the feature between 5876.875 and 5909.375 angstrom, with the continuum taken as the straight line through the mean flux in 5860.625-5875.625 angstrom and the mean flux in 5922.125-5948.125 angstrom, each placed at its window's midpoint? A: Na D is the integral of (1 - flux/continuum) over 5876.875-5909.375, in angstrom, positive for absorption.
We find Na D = 5.7 angstrom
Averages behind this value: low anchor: 22.3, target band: 18.2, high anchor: 21.9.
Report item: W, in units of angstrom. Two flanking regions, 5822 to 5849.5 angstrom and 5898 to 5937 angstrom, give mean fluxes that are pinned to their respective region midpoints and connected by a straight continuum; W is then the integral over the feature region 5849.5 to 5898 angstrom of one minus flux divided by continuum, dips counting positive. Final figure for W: 2.7 angstrom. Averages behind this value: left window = 21.3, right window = 20.6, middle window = 19.8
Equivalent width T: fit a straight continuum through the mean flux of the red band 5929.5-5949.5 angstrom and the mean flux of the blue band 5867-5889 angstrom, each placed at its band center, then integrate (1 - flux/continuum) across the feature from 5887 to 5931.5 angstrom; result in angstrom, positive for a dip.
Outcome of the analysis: 3.9 angstrom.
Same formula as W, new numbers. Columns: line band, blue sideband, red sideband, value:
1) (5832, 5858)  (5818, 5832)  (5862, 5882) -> 0.8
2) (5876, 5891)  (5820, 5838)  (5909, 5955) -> 2.0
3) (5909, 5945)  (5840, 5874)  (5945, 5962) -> -2.2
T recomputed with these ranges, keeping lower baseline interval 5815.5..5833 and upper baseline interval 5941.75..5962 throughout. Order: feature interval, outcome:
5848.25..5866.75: -0.04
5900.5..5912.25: 0.64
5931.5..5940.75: -0.63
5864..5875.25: -0.59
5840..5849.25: 0.42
